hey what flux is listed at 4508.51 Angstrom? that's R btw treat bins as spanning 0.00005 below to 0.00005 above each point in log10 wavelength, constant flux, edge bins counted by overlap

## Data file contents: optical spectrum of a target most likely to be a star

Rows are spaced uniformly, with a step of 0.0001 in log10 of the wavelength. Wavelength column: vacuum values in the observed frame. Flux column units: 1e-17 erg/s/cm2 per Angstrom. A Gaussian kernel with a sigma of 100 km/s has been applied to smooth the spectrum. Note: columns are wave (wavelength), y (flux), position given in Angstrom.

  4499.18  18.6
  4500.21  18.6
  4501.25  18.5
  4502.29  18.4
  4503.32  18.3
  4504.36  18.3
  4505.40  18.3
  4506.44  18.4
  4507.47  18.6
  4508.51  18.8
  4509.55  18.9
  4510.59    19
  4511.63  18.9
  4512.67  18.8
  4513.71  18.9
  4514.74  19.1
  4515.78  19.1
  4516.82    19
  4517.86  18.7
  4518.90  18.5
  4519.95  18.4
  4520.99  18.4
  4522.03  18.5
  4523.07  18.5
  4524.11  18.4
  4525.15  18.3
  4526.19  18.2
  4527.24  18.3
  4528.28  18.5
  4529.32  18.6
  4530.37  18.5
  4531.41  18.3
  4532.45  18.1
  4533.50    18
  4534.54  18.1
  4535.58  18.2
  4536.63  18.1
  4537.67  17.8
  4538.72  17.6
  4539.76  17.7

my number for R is 18.8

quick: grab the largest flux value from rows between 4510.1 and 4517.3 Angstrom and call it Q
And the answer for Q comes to 19.1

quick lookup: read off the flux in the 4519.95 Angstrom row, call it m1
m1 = 18.4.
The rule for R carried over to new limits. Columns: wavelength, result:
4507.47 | 18.6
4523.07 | 18.5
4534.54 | 18.1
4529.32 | 18.6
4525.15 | 18.3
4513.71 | 18.9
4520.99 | 18.4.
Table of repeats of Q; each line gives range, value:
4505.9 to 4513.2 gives 19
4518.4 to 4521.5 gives 18.5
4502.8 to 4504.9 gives 18.3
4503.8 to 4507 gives 18.4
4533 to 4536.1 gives 18.2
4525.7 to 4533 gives 18.6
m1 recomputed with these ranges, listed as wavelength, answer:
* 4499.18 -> 18.6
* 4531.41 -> 18.3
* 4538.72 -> 17.6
